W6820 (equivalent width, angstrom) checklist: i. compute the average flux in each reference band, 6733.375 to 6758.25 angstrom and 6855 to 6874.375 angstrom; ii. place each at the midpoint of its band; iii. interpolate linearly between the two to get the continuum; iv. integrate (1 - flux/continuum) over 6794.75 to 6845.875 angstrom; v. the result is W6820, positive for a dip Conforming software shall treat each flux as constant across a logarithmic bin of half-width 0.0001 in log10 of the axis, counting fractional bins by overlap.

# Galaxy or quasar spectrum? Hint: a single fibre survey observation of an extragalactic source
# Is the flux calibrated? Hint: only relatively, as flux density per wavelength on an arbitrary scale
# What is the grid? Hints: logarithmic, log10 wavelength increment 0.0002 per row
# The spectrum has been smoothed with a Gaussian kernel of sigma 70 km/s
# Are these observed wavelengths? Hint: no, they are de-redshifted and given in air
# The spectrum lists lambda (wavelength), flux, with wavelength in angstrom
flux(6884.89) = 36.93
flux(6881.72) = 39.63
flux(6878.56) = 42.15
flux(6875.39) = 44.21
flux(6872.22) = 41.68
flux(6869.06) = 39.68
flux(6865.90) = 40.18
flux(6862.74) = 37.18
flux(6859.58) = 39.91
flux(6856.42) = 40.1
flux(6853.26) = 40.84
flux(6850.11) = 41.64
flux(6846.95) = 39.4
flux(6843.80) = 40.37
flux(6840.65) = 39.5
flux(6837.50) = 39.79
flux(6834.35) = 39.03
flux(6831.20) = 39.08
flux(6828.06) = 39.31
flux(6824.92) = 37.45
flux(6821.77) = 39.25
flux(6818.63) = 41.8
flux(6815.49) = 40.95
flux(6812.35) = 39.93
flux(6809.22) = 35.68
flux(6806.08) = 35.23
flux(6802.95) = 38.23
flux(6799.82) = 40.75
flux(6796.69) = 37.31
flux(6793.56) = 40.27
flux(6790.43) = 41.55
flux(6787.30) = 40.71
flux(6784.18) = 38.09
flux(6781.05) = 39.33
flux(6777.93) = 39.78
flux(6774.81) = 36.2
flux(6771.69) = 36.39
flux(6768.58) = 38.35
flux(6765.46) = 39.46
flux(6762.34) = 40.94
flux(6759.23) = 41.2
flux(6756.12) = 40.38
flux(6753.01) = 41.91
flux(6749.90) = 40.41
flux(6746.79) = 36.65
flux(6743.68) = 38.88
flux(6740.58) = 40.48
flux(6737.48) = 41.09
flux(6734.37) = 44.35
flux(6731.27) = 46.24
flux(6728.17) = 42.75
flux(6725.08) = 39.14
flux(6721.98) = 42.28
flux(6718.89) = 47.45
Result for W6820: 1.4 angstrom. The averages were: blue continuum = 40.4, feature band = 39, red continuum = 39.9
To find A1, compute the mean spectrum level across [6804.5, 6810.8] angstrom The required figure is 35.5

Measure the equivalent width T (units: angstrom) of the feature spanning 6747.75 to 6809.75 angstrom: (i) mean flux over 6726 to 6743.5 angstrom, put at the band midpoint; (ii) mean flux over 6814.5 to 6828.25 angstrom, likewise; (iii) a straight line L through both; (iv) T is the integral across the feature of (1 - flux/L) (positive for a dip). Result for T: 3.0 angstrom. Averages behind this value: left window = 42.5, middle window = 39.1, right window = 39.7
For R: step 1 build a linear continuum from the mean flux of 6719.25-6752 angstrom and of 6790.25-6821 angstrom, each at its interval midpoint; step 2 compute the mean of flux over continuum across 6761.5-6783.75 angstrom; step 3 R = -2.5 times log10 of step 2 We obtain 0.05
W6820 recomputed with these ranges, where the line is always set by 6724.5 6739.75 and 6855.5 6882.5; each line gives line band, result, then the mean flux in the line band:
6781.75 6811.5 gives 2.2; 38.7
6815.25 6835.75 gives 0.9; 39.5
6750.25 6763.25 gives 0.4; 41.1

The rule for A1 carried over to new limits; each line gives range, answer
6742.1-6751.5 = 38.7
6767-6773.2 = 37.4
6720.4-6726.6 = 40.8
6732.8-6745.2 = 41.2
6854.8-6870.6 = 39.4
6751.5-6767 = 40.8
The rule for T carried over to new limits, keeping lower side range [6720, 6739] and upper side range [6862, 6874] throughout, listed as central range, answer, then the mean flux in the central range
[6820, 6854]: 0.8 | 39.6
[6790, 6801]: 0.4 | 39.8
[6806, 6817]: 0.7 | 38.3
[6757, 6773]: 1.0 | 39.4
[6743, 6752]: 0.8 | 38.8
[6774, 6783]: 0.7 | 38.6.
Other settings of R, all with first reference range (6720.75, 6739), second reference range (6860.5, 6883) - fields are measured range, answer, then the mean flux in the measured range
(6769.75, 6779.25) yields 0.12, 37.5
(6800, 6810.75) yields 0.13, 36.9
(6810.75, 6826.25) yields 0.04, 39.9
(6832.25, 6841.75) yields 0.05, 39.4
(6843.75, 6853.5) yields 0.01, 40.6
